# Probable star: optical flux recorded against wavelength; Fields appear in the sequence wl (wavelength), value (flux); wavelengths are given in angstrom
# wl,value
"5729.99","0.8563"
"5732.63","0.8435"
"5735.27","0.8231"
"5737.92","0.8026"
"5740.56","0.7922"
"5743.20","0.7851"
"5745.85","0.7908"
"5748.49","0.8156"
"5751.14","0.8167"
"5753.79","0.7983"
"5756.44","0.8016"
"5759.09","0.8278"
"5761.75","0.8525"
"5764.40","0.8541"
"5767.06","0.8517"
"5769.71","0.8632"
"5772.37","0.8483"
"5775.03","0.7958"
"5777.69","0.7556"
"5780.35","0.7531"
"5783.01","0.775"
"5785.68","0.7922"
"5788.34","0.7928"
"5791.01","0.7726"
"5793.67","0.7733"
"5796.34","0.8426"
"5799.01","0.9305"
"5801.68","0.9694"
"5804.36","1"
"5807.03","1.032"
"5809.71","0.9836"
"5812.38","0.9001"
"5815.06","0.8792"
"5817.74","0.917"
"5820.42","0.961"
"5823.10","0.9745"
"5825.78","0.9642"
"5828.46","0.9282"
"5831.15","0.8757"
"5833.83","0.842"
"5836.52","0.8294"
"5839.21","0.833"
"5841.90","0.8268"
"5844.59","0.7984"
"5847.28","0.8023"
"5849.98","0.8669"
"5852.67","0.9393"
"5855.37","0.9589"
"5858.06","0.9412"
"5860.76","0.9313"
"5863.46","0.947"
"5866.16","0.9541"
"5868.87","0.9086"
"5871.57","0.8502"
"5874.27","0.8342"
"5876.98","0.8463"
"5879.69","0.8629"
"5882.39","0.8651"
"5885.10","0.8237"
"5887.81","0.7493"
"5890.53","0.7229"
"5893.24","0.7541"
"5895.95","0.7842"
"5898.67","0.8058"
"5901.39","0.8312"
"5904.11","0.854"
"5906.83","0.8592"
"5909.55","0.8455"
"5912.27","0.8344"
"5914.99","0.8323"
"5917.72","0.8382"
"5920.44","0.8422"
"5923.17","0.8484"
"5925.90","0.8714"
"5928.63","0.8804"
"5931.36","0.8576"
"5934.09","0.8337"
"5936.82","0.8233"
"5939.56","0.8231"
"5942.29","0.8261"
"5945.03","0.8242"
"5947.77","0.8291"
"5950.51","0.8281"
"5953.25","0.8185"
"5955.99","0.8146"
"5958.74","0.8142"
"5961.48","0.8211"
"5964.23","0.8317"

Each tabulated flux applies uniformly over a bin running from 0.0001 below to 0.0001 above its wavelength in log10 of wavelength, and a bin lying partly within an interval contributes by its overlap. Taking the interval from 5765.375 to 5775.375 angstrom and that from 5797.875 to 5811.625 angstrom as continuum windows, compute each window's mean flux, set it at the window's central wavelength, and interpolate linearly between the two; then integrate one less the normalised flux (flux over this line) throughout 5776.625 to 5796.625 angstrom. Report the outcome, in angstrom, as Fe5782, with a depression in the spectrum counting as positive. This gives 2.85 angstrom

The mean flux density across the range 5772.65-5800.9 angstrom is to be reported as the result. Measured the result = 0.804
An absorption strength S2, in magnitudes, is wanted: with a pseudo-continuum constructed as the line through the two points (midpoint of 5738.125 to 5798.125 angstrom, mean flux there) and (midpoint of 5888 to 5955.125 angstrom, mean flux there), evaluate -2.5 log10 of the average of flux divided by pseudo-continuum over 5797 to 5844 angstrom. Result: -0.13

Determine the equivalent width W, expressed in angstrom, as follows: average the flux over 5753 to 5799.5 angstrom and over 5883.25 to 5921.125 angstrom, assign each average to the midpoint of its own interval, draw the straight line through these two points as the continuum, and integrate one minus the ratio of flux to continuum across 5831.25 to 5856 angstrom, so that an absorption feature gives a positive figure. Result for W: -1.22 angstrom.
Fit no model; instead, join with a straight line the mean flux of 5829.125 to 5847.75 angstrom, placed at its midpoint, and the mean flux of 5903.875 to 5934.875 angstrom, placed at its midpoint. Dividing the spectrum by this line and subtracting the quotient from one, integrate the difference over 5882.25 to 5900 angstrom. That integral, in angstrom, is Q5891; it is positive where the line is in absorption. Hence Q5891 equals 1.3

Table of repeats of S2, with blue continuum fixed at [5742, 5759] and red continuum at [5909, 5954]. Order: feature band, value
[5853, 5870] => -0.14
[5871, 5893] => 0.02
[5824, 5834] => -0.12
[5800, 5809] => -0.22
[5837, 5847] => 0.00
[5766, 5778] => -0.03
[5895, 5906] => 0.02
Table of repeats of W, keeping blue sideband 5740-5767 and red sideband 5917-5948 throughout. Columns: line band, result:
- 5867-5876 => -0.38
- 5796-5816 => -3.03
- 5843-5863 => -1.50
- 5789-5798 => 0.23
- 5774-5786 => 0.69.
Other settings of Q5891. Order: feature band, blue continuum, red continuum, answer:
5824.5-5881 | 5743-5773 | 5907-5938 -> -3.0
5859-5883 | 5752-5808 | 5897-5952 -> -1.5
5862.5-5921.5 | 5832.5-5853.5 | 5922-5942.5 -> 0.4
